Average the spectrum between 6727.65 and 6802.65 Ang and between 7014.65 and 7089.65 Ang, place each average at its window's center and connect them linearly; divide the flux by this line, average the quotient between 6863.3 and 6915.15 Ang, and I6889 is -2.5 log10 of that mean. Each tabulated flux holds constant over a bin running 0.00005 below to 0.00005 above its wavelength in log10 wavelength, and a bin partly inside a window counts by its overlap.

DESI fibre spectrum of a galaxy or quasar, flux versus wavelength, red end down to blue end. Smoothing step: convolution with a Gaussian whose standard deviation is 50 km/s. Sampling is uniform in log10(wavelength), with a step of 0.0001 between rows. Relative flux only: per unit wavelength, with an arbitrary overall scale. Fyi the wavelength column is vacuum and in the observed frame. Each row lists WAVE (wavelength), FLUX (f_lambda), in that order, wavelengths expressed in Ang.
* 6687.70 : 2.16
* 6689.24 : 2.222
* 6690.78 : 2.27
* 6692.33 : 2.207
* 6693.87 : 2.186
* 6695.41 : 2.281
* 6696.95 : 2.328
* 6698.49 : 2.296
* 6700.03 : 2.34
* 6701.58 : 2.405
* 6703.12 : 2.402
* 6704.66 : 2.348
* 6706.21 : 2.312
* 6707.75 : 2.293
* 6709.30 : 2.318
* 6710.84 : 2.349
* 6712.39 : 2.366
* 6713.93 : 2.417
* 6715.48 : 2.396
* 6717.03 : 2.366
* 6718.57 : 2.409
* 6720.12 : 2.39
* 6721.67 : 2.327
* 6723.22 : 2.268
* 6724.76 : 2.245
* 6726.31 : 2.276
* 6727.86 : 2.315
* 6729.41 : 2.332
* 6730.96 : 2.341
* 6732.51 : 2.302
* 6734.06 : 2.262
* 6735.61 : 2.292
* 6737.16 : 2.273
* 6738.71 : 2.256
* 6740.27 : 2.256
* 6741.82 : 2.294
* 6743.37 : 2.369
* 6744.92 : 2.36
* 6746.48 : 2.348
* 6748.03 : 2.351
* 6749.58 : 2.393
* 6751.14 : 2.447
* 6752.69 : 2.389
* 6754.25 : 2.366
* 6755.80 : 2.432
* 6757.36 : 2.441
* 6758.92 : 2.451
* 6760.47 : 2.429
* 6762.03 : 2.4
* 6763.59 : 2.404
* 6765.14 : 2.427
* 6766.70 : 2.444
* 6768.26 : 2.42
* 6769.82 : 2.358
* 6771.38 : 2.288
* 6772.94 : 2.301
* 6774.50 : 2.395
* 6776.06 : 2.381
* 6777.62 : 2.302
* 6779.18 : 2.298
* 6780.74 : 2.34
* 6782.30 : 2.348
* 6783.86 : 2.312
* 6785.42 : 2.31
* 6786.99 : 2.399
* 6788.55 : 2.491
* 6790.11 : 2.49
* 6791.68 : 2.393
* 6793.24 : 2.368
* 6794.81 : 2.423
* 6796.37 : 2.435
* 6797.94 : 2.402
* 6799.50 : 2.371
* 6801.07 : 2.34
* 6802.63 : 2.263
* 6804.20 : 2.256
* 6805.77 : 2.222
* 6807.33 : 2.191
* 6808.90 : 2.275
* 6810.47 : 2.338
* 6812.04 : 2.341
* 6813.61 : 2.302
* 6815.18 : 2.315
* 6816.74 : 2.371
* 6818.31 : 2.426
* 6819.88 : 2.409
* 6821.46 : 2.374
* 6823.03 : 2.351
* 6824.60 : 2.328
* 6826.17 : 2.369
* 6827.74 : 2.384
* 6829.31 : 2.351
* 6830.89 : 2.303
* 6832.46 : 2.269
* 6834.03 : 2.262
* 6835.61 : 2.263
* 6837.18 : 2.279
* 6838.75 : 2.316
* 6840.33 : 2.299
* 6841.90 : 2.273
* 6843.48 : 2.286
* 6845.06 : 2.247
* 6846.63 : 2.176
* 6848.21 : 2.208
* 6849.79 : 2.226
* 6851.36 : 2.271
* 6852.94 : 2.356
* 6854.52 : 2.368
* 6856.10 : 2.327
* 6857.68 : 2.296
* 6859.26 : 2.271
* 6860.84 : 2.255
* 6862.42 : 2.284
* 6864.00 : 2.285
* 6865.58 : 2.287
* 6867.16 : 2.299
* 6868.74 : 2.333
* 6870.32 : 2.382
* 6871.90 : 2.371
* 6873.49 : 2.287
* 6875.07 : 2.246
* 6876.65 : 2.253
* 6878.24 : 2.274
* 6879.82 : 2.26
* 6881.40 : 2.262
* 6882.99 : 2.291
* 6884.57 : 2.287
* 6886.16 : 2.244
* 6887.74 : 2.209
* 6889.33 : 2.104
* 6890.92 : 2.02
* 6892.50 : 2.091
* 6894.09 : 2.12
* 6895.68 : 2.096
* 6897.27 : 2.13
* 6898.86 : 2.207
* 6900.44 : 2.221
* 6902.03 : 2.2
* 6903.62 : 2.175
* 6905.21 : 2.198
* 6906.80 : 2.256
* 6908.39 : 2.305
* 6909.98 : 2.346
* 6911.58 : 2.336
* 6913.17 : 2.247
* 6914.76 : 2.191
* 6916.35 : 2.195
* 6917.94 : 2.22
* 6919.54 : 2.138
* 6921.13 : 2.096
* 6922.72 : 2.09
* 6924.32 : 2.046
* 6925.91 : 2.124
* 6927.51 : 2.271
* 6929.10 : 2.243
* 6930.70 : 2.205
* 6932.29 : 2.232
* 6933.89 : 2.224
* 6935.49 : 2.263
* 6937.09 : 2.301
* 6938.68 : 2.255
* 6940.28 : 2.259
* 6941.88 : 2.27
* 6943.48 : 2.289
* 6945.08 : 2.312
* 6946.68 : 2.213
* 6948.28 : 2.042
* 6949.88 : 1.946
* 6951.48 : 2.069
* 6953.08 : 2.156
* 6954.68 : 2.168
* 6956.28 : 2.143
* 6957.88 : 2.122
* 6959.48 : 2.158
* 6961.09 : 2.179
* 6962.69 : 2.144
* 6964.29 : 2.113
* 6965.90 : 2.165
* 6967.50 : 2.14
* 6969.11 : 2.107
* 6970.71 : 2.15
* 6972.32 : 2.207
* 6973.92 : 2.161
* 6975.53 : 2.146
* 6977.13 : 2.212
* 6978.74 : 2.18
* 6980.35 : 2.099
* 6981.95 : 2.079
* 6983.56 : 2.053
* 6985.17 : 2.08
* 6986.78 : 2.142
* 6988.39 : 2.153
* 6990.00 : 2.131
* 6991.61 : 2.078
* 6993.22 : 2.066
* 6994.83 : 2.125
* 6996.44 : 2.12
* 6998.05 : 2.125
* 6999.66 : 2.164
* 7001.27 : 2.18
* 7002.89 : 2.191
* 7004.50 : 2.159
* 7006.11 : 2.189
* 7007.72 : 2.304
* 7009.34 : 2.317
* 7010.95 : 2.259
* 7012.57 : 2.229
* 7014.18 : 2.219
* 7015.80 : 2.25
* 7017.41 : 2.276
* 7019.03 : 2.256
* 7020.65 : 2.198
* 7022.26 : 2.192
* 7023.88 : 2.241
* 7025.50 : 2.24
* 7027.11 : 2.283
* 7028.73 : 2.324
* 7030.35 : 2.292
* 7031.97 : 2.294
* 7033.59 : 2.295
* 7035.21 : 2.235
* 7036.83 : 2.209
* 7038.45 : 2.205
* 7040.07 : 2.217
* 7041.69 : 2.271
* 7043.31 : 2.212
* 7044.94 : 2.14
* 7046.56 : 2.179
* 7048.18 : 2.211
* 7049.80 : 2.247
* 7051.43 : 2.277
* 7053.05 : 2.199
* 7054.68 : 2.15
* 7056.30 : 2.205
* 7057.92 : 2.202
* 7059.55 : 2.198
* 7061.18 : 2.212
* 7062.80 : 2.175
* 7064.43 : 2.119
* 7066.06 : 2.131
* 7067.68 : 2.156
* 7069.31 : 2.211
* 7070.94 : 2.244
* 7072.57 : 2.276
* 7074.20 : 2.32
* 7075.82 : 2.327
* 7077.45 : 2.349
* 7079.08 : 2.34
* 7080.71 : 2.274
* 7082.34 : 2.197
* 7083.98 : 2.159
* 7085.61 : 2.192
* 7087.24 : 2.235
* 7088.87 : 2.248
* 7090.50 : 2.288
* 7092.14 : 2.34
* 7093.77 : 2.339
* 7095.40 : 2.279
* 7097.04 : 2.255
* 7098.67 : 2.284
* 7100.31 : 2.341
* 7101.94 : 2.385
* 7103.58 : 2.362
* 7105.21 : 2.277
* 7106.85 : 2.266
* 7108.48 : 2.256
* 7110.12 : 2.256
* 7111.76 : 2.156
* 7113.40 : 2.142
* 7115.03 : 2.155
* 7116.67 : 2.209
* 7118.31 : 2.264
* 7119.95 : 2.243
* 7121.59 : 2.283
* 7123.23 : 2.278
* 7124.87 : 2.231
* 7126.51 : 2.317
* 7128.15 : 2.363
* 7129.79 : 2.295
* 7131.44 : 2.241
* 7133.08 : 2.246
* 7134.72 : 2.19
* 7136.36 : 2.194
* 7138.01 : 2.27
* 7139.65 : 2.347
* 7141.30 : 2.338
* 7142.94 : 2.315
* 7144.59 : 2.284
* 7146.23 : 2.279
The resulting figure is 0.034 mag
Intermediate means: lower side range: 2.36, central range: 2.24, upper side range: 2.23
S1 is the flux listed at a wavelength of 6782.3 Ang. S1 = 2.348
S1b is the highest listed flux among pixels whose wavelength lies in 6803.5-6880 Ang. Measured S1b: 2.426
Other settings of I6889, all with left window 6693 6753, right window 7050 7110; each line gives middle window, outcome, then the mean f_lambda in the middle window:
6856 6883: 0.003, 2.29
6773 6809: -0.015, 2.35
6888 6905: 0.074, 2.14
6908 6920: 0.020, 2.25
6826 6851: 0.012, 2.28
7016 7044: 0.006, 2.25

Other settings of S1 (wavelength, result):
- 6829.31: 2.351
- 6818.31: 2.426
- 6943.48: 2.289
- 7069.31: 2.211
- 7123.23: 2.278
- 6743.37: 2.369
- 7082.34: 2.197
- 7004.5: 2.159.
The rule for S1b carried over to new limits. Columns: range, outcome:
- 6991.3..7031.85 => 2.324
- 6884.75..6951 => 2.346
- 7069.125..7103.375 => 2.385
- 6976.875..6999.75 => 2.212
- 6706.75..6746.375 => 2.417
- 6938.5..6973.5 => 2.312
